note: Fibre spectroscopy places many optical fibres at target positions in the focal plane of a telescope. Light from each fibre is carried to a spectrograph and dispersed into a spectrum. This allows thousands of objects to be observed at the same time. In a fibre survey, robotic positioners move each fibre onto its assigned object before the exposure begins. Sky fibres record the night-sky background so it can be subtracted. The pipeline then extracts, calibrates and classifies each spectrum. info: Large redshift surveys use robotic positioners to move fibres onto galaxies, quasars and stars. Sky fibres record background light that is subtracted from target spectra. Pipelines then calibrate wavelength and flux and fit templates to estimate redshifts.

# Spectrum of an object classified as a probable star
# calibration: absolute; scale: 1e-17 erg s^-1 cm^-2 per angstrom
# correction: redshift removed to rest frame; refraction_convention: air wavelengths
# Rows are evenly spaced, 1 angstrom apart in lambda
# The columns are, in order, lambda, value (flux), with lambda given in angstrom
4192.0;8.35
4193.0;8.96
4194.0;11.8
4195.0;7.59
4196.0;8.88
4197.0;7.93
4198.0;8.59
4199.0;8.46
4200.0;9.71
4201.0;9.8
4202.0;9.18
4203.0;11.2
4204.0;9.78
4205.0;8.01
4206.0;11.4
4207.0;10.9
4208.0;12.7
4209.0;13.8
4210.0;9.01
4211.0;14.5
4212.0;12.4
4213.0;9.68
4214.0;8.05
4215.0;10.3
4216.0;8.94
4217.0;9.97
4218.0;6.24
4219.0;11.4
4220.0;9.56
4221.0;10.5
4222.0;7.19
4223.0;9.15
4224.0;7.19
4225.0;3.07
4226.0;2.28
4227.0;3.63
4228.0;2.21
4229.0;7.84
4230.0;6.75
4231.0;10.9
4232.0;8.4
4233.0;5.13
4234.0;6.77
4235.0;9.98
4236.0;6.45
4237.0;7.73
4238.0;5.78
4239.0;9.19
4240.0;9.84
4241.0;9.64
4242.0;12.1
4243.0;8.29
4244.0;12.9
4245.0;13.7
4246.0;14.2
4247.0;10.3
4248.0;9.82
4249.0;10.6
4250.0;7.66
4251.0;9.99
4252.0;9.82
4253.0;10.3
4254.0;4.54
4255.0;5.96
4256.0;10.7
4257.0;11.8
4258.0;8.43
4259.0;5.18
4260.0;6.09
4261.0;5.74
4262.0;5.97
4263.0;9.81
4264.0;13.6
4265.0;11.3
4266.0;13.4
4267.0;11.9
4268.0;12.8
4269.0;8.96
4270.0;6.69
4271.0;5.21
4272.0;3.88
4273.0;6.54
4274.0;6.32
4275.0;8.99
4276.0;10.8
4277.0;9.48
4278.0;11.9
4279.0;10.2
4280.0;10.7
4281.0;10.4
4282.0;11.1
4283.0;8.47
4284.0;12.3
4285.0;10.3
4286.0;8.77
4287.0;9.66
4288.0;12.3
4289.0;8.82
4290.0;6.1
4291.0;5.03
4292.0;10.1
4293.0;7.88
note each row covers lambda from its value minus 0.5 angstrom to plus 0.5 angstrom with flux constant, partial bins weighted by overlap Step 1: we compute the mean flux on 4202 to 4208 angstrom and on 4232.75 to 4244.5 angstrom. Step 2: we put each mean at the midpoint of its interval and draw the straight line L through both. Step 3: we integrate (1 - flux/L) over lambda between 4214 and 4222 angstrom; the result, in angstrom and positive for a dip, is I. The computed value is 0.34 angstrom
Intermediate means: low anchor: 10.4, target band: 9.32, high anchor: 8.72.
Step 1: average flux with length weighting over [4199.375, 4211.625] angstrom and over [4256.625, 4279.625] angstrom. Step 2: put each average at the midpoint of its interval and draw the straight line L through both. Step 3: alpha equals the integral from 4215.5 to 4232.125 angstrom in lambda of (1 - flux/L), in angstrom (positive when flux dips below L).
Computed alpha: 4.75 angstrom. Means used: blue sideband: 10.8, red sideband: 8.91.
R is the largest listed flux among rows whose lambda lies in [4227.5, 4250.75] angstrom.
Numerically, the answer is 14.2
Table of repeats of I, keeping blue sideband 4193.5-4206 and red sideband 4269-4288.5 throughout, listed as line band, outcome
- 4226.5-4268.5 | 1.10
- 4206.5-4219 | -1.71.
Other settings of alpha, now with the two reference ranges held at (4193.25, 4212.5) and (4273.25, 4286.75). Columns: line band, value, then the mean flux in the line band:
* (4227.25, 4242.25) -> 3.48 angstrom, 7.77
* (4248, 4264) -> 2.60 angstrom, 8.39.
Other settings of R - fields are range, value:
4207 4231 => 14.5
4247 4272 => 13.6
